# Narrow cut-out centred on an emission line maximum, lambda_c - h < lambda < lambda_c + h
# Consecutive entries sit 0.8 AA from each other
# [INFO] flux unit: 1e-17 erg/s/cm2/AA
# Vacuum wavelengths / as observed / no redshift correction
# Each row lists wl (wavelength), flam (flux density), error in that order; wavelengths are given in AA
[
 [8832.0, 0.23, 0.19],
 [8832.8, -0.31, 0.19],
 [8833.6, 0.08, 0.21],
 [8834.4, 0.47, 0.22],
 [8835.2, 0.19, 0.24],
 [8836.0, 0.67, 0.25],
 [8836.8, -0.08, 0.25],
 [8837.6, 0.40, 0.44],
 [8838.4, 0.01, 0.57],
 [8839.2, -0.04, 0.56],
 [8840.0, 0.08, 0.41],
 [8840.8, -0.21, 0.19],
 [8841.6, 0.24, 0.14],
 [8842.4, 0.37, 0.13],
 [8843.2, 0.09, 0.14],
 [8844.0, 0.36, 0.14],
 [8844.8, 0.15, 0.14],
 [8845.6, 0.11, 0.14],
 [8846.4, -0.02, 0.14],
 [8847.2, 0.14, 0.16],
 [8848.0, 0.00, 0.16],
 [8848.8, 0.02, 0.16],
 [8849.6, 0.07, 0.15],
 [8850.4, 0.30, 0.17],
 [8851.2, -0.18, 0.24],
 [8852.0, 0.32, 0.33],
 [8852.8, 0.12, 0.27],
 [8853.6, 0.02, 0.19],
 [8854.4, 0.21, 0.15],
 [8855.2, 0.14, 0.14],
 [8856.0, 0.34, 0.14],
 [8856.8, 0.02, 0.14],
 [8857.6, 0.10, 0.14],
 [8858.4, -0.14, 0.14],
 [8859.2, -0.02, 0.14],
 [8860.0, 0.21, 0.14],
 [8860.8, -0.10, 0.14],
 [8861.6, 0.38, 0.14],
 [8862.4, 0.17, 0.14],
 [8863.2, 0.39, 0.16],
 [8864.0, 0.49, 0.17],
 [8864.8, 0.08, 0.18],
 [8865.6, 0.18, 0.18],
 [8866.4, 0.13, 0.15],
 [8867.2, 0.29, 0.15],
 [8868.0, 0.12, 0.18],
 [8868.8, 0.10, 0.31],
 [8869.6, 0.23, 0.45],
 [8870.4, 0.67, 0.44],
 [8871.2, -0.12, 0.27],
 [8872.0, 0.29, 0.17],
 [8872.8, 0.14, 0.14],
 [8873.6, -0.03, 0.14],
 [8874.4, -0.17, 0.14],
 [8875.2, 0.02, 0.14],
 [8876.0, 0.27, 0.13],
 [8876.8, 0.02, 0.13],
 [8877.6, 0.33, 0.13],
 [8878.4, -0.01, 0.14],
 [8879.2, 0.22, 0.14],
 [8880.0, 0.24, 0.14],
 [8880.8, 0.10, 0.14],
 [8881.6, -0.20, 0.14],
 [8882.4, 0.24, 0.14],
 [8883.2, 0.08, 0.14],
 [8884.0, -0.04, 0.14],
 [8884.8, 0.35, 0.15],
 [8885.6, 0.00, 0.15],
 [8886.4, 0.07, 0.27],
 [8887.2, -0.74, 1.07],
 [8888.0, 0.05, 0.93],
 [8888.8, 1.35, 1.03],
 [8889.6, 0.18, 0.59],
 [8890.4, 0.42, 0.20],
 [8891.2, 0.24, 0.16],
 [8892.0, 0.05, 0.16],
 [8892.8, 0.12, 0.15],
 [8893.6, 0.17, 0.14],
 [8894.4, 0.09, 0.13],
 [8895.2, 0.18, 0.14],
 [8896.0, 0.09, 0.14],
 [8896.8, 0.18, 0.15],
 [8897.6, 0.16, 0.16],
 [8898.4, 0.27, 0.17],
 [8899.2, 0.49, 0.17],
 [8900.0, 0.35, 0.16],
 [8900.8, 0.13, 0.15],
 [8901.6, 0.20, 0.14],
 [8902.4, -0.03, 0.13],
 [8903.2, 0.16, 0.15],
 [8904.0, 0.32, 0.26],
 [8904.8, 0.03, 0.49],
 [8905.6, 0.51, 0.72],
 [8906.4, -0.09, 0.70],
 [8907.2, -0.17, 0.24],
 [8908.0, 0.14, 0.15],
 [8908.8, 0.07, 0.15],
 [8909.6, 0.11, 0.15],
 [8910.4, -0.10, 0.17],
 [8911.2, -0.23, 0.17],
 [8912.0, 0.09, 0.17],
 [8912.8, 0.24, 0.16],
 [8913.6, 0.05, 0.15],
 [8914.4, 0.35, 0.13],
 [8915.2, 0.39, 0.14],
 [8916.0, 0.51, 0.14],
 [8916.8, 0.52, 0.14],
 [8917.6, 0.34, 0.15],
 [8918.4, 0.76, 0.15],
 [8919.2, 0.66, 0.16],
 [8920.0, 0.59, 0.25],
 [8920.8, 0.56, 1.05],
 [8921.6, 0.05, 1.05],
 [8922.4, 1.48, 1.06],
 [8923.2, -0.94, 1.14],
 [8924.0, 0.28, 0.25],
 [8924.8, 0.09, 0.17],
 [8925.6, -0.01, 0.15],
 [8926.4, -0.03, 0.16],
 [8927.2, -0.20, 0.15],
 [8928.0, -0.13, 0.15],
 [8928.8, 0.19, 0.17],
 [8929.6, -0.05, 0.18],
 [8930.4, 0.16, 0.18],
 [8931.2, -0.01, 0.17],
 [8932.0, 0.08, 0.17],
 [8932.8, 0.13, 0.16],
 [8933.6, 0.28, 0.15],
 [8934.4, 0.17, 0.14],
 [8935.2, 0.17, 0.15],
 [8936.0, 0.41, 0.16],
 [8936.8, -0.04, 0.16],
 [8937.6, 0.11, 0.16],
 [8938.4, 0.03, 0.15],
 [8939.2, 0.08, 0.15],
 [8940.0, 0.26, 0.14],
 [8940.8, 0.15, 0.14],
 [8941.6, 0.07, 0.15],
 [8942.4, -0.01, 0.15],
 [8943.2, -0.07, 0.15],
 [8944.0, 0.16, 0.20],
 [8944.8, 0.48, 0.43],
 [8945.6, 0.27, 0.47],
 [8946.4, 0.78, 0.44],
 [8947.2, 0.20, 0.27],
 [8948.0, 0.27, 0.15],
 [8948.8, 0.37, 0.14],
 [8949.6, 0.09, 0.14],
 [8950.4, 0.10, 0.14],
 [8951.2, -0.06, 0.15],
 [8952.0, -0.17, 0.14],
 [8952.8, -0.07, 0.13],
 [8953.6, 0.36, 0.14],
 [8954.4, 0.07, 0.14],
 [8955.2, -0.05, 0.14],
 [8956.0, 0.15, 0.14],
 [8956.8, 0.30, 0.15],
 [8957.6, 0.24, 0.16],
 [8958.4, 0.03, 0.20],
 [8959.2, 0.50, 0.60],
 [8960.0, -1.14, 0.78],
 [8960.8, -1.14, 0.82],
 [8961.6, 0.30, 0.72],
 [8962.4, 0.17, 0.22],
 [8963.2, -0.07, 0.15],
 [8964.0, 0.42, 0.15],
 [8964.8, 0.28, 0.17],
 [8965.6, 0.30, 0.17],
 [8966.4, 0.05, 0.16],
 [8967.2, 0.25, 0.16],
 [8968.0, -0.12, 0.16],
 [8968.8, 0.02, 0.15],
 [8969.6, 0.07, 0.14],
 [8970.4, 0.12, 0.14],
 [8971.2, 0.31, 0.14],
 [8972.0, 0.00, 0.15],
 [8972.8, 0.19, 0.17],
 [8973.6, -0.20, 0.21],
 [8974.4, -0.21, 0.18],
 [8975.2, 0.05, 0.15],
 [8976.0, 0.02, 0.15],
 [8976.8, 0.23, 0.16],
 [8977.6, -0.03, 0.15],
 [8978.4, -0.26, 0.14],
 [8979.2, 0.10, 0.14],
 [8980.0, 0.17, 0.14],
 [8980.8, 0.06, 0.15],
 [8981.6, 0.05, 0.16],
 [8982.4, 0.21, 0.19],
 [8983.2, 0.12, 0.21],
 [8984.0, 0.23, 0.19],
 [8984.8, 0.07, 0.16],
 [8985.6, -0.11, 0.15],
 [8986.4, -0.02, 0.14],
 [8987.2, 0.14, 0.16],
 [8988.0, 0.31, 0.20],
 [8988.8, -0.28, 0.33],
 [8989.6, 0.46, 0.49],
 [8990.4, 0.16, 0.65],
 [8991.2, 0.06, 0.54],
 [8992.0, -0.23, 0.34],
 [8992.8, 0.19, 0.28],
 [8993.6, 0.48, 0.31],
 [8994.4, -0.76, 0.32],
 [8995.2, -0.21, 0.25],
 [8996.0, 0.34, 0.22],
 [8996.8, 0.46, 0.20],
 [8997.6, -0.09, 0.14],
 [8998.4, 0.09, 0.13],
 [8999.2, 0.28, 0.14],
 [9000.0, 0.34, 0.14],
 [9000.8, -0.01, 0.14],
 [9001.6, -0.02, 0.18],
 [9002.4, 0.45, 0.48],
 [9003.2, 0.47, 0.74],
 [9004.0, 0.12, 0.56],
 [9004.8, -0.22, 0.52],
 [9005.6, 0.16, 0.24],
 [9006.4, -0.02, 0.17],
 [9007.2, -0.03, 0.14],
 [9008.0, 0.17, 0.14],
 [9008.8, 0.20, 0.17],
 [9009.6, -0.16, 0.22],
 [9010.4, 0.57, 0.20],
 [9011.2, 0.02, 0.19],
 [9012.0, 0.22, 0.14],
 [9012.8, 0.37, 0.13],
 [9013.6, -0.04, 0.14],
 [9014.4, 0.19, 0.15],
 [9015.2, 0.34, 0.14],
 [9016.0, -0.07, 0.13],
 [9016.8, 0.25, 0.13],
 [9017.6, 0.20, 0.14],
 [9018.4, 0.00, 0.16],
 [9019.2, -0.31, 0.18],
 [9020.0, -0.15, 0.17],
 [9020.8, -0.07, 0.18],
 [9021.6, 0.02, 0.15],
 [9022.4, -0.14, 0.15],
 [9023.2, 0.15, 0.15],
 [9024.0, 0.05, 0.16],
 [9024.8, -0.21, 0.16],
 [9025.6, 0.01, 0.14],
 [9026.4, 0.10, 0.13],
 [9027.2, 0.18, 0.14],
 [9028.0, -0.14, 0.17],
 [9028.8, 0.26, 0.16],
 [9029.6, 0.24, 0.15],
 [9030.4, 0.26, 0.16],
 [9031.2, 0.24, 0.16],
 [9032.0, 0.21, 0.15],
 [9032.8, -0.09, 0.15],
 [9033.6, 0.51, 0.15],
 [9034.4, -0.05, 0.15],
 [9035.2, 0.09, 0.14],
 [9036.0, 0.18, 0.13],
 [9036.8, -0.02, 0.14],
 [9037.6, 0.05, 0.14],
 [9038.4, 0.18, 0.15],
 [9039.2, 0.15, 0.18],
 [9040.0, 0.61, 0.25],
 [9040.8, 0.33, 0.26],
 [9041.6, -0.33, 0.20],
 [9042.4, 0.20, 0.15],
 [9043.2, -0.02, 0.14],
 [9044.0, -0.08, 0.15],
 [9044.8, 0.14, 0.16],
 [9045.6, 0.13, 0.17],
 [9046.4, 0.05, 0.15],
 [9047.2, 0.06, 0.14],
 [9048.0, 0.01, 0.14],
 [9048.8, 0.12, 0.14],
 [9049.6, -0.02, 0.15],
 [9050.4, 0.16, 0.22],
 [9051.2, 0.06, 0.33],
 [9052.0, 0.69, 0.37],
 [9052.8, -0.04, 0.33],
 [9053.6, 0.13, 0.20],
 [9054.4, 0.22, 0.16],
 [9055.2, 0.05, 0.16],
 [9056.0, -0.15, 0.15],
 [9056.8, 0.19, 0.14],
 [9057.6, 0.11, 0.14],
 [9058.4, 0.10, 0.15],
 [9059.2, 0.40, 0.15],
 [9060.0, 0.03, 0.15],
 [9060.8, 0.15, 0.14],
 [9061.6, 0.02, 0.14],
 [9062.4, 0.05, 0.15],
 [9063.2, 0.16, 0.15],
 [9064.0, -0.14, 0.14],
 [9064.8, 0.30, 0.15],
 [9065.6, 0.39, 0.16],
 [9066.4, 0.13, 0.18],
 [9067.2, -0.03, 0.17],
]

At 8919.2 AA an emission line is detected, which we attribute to H-gamma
